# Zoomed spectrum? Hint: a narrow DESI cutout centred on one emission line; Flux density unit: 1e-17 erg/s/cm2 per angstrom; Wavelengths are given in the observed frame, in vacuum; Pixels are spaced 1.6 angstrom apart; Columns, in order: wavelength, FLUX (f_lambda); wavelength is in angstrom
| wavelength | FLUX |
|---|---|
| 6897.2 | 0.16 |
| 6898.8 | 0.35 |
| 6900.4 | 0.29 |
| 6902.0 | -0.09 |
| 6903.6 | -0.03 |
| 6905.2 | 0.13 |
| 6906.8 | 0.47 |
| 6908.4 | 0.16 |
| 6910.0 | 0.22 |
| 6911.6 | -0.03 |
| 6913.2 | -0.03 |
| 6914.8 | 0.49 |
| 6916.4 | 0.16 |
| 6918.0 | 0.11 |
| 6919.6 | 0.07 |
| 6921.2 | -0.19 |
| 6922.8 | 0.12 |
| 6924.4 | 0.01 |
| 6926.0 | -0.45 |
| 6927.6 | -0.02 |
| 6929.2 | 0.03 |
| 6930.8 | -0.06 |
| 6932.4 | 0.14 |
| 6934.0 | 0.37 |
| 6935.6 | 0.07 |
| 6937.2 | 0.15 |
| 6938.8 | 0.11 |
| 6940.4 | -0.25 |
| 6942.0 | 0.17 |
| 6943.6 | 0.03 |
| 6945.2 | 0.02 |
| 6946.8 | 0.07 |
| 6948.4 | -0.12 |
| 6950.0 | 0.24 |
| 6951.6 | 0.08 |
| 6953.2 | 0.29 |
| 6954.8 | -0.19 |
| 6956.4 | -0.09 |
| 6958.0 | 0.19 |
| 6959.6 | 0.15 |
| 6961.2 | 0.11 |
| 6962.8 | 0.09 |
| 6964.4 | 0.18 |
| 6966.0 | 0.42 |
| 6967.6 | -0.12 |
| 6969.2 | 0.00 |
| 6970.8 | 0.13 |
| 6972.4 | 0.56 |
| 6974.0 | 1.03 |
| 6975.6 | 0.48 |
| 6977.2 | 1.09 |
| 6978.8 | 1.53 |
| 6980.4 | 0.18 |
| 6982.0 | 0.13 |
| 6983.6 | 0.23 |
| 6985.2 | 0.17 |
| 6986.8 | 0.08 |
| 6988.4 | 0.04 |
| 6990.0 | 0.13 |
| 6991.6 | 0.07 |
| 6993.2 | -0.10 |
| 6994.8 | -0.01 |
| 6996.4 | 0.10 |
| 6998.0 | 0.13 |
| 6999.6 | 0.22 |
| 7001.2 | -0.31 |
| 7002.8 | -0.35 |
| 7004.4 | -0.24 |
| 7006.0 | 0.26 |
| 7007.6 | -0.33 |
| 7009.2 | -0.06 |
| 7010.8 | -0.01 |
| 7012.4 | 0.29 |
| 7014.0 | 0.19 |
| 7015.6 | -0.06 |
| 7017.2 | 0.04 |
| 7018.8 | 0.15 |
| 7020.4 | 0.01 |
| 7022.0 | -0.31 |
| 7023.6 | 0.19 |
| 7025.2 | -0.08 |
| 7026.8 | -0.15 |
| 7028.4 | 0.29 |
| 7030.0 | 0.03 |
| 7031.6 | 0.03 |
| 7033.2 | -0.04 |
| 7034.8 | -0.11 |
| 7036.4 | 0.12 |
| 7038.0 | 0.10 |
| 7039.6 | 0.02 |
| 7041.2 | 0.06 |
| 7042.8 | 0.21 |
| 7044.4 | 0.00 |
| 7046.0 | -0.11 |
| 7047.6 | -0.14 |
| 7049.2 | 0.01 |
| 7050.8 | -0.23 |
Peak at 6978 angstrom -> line [O II] 3727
